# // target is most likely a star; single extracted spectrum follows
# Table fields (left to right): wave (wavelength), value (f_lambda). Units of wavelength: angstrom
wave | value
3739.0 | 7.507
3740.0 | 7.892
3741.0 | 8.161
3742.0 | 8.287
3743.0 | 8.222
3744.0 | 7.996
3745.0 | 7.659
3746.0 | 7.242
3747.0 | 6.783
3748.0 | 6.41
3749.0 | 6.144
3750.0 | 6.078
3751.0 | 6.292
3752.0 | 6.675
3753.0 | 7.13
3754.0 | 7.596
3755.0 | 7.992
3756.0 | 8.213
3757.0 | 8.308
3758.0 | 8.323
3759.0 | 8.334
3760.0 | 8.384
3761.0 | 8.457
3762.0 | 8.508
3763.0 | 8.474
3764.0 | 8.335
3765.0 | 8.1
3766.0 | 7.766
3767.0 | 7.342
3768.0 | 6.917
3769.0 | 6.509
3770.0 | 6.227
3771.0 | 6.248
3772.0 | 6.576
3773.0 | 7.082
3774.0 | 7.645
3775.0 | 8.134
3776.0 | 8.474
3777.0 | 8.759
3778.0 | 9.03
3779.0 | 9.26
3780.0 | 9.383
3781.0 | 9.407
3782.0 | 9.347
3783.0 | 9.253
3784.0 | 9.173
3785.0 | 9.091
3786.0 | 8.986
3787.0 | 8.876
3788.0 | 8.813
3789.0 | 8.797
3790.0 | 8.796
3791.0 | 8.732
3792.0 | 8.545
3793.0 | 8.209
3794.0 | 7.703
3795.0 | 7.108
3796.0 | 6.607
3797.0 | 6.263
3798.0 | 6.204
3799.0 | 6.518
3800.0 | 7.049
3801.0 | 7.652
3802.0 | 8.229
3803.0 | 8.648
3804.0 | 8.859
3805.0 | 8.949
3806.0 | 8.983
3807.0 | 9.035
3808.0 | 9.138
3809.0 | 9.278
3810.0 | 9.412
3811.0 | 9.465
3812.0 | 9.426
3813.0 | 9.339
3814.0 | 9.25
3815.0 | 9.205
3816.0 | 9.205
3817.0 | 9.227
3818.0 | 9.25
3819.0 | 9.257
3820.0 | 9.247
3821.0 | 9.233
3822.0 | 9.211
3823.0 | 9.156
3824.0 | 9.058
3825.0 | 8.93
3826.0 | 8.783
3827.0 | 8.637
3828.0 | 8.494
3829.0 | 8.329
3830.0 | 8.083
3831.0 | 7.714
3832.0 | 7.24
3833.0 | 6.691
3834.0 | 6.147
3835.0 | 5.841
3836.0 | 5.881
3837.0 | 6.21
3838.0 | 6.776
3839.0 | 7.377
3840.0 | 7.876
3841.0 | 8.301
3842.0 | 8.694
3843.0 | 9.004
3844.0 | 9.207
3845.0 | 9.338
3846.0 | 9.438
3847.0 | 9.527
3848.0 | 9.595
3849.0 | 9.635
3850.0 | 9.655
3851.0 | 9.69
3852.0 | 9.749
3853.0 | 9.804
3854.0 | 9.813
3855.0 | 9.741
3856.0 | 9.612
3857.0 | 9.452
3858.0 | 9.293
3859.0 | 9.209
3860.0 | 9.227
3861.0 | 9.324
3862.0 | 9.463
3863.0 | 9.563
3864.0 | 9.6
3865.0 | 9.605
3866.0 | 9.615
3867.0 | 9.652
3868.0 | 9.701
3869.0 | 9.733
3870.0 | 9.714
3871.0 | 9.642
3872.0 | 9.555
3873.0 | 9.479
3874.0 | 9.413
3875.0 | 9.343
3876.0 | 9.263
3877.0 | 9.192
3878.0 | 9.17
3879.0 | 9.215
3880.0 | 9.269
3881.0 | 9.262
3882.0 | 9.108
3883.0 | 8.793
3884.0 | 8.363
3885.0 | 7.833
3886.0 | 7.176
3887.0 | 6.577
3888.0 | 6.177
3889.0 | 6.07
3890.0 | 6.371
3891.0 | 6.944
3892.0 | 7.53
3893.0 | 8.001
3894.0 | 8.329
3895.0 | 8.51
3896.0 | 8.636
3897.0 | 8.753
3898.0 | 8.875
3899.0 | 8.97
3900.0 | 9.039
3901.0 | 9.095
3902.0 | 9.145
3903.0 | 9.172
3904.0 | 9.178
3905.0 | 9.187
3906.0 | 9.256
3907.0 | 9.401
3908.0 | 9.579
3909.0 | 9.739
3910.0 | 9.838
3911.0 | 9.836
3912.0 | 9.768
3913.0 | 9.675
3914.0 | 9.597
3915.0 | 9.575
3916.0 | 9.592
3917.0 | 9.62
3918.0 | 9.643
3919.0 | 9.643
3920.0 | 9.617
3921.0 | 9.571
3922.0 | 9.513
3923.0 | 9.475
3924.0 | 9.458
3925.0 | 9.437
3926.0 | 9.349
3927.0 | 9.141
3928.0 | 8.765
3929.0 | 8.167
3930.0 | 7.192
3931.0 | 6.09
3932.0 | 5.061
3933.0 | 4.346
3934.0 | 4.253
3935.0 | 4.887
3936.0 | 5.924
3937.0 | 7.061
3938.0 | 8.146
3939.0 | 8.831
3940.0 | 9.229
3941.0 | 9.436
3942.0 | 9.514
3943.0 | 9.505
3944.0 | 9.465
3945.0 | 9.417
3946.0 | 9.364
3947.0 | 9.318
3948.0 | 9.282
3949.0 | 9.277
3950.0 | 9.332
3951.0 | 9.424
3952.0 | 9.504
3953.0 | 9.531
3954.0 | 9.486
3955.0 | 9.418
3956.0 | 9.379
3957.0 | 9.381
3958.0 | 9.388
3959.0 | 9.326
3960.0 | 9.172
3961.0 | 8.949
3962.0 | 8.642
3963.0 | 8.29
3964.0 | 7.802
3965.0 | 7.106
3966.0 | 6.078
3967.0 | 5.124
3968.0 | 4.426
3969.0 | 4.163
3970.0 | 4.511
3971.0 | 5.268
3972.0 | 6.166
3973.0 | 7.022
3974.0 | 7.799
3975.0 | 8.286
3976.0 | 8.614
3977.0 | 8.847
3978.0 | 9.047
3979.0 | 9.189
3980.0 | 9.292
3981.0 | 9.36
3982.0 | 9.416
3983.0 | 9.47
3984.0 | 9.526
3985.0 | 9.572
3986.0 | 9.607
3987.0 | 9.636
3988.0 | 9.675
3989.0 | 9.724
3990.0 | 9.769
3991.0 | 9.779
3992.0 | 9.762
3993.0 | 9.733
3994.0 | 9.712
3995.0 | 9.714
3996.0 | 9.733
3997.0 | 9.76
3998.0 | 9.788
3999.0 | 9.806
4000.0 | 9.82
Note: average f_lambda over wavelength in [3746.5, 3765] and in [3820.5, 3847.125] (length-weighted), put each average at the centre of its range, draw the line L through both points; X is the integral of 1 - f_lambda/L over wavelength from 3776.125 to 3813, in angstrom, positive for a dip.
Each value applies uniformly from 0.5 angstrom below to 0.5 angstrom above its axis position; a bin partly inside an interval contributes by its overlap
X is -3.3 angstrom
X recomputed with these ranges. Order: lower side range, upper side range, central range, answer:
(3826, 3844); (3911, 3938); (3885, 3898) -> 0.8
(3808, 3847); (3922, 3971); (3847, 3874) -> -3.9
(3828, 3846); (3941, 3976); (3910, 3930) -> -3.4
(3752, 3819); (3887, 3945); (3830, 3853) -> 0.5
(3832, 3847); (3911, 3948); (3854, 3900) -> -4.5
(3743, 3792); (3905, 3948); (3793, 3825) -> -1.5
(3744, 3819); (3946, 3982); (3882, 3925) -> -3.3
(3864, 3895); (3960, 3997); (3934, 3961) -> -1.3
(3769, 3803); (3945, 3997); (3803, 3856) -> -3.5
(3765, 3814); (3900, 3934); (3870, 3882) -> -0.9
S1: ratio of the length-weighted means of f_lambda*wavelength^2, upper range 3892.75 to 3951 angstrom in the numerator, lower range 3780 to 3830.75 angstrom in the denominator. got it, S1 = 1.07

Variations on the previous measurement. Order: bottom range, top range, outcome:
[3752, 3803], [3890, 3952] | 1.17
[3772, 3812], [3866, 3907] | 1.08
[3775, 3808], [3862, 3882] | 1.17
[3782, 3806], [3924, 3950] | 1.06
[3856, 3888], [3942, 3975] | 0.93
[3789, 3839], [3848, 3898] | 1.12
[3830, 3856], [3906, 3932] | 1.14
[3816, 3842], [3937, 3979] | 1.10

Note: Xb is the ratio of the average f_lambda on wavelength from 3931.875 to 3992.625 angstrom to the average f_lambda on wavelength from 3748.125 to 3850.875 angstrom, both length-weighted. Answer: 1.01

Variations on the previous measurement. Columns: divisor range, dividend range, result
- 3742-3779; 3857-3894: 1.15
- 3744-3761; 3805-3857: 1.18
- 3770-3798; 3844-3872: 1.16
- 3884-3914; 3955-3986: 0.94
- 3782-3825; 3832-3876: 1.03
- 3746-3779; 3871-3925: 1.18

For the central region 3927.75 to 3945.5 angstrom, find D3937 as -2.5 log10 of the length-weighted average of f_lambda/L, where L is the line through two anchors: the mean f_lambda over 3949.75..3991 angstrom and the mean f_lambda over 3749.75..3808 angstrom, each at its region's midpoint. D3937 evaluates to 0.11 mag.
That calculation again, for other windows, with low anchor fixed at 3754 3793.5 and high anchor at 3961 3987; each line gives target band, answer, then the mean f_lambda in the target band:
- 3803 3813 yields -0.12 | 9.15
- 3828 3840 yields 0.15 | 7.04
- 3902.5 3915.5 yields -0.20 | 9.52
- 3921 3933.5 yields -0.02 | 8.06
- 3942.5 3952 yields -0.20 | 9.38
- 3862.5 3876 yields -0.19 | 9.57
